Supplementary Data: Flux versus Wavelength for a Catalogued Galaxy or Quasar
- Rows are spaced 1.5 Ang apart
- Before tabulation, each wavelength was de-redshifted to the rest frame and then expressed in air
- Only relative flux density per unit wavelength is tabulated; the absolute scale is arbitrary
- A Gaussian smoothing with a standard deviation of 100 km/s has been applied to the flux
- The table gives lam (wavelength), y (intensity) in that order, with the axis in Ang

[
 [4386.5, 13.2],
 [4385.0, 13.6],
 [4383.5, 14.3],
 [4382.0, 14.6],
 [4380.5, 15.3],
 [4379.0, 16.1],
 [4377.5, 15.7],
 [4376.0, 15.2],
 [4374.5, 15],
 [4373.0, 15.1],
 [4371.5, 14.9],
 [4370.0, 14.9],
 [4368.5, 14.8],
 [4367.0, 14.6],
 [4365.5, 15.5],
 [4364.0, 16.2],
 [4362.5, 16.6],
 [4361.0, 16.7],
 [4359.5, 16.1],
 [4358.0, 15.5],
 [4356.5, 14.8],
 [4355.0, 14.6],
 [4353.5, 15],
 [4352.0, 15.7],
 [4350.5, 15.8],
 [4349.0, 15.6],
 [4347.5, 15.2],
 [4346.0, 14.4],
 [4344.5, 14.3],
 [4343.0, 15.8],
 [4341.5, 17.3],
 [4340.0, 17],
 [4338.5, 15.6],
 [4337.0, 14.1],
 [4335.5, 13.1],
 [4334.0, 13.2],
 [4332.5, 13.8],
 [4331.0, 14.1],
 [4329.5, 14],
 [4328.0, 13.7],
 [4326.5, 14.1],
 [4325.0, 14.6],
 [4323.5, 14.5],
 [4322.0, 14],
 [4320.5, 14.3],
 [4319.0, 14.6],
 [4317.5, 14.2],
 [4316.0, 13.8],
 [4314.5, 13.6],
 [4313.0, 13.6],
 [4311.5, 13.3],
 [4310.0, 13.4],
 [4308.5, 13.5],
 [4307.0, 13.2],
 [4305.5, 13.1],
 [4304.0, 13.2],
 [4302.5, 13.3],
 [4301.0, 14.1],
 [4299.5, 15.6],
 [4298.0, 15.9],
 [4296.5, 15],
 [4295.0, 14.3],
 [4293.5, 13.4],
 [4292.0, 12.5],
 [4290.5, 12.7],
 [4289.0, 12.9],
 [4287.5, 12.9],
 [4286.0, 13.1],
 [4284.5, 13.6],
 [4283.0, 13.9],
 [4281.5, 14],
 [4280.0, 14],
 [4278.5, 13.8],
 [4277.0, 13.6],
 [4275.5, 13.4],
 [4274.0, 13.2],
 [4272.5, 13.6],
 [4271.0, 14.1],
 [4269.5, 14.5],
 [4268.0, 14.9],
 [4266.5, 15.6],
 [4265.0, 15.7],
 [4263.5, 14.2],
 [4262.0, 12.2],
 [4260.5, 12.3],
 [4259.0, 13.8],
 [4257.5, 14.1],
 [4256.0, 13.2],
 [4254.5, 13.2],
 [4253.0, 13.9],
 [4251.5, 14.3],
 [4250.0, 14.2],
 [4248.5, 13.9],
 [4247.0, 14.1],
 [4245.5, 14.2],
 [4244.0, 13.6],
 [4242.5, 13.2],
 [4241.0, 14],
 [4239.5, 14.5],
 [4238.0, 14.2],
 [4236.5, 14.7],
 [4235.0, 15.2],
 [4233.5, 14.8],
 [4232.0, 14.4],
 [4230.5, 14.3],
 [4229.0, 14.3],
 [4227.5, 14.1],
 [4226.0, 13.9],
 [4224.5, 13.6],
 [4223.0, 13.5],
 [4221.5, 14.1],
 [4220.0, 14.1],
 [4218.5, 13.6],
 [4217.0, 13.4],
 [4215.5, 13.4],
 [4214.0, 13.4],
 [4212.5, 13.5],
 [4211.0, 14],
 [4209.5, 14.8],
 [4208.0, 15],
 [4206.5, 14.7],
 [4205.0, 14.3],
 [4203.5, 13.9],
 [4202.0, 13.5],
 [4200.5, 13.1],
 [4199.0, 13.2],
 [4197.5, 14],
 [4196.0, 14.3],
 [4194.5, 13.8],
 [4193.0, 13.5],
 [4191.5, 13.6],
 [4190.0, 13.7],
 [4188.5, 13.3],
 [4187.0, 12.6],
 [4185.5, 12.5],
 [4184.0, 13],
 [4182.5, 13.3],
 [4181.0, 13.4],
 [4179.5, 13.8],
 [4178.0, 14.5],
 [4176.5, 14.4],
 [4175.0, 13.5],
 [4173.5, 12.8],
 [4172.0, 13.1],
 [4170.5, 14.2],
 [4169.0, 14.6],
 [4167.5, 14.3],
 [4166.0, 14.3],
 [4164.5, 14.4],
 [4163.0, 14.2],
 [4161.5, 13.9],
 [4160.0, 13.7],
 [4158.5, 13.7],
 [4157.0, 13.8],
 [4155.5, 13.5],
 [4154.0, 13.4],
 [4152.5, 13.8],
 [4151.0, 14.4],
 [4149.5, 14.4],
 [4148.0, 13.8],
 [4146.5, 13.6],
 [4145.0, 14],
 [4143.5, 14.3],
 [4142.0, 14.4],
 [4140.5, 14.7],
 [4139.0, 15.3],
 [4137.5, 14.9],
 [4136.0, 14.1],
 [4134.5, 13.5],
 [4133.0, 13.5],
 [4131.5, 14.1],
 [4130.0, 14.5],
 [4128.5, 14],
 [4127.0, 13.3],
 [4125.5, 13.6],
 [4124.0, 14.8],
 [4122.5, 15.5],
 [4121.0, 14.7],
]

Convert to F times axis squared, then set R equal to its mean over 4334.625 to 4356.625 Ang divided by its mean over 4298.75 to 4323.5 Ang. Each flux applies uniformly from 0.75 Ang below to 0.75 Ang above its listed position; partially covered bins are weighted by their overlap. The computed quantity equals 1.1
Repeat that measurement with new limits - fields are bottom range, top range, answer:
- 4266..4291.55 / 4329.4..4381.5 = 1.15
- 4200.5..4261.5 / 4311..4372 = 1.12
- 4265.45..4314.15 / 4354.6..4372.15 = 1.16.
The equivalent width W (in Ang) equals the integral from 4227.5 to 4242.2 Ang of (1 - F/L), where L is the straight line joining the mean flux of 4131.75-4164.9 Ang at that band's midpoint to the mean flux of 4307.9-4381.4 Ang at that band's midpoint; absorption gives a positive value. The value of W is 0.0 Ang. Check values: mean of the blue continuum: 14.1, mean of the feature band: 14.4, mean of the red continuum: 14.8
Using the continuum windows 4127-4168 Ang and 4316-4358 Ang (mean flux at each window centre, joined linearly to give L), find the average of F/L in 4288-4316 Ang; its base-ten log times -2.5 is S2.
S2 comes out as 0.07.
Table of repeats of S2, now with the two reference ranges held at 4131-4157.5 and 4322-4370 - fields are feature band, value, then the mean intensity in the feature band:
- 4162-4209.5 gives 0.038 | 13.8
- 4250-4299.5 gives 0.065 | 13.8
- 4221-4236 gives 0.019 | 14.2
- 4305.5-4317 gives 0.106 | 13.5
